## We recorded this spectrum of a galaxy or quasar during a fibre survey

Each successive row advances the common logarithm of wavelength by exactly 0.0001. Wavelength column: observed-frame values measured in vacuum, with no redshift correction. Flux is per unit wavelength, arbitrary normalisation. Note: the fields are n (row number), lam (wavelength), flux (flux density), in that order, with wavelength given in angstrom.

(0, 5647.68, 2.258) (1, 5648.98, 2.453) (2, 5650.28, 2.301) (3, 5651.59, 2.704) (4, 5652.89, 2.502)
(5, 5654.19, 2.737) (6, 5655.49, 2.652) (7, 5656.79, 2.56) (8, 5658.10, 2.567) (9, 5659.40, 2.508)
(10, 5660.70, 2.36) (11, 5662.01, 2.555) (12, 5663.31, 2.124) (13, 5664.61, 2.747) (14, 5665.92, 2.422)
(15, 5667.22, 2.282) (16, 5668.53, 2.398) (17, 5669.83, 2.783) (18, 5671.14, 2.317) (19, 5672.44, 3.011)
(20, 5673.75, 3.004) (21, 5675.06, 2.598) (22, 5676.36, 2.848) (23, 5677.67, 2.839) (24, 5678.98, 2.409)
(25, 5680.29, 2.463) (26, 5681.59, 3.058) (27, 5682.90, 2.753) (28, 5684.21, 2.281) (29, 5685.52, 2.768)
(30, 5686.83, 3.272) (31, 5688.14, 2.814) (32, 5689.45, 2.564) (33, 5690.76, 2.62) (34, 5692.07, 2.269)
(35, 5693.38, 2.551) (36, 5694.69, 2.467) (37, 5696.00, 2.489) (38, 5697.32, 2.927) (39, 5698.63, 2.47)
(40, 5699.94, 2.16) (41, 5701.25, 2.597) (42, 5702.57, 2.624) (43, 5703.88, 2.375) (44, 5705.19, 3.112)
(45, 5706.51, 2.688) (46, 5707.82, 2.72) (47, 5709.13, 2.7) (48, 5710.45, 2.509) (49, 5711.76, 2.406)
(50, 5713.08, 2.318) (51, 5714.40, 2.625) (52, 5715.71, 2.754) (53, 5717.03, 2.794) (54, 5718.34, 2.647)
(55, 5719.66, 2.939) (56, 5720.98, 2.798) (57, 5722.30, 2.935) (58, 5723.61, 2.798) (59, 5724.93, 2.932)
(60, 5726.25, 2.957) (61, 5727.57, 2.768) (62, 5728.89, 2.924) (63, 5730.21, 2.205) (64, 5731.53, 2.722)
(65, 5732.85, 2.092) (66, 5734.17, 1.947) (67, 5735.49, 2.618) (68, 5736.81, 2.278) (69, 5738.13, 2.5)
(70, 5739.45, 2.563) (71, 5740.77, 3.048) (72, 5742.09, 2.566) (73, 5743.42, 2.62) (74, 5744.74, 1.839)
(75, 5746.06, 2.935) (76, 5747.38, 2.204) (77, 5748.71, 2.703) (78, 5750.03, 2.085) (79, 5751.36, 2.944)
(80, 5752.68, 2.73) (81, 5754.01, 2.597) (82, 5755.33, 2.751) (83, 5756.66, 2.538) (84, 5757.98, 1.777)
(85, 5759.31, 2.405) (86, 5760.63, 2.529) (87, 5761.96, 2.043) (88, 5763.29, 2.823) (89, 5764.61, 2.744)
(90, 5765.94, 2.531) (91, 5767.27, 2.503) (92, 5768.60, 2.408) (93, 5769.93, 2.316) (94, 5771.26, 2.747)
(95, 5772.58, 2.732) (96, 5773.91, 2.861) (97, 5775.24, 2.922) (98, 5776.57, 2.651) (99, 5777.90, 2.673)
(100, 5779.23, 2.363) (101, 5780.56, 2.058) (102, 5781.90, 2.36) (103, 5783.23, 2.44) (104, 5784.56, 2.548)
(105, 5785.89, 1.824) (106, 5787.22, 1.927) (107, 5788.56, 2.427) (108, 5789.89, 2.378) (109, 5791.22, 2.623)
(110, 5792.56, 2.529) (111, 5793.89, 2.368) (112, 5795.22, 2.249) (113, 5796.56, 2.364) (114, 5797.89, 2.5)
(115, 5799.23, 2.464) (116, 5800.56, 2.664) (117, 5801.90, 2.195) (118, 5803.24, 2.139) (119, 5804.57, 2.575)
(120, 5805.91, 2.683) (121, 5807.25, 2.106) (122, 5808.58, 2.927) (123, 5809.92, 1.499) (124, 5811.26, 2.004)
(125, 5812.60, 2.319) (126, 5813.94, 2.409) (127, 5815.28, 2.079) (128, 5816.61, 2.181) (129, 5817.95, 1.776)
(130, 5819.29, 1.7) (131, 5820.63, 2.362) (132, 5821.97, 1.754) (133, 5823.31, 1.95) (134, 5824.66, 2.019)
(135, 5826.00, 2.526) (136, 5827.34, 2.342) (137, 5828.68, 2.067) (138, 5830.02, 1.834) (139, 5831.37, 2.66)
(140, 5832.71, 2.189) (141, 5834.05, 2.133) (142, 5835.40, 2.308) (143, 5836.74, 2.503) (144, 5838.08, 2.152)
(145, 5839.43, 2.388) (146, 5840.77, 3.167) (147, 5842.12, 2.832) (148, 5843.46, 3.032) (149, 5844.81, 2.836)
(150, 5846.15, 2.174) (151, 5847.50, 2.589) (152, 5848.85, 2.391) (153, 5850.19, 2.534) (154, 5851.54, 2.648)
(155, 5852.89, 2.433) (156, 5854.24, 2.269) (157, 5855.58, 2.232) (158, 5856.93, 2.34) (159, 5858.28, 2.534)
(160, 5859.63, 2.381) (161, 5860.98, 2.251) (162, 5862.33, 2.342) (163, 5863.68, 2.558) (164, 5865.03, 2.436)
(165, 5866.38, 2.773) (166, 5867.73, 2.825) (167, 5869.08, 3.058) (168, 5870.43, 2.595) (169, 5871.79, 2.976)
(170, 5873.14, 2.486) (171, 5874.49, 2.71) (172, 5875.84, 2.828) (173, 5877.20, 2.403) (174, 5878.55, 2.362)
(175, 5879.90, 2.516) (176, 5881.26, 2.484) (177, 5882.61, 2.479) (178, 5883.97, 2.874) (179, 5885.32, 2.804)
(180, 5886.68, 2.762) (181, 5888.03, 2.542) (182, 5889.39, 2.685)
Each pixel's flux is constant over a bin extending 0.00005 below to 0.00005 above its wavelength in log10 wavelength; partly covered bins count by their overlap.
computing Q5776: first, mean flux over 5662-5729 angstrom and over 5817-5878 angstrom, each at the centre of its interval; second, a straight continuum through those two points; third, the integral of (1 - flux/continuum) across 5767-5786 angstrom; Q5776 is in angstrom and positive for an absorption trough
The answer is 0.2 angstrom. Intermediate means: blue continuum 2.66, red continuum 2.43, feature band 2.51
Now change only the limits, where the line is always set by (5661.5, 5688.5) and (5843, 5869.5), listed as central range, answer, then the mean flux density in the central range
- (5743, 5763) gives 1.1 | 2.45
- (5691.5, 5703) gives 0.6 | 2.5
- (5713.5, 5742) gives -0.4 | 2.65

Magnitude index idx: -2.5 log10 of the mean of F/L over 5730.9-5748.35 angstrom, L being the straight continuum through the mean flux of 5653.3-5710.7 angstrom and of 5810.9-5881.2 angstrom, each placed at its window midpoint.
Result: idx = 0.035 mag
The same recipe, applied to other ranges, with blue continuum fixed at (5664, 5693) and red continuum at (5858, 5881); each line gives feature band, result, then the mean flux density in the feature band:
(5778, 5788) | 0.17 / 2.24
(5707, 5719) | 0.01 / 2.61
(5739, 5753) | 0.03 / 2.56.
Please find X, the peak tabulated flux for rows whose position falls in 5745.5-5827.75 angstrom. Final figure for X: 2.944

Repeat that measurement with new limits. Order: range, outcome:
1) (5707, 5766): 3.048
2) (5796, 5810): 2.927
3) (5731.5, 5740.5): 2.722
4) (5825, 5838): 2.66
